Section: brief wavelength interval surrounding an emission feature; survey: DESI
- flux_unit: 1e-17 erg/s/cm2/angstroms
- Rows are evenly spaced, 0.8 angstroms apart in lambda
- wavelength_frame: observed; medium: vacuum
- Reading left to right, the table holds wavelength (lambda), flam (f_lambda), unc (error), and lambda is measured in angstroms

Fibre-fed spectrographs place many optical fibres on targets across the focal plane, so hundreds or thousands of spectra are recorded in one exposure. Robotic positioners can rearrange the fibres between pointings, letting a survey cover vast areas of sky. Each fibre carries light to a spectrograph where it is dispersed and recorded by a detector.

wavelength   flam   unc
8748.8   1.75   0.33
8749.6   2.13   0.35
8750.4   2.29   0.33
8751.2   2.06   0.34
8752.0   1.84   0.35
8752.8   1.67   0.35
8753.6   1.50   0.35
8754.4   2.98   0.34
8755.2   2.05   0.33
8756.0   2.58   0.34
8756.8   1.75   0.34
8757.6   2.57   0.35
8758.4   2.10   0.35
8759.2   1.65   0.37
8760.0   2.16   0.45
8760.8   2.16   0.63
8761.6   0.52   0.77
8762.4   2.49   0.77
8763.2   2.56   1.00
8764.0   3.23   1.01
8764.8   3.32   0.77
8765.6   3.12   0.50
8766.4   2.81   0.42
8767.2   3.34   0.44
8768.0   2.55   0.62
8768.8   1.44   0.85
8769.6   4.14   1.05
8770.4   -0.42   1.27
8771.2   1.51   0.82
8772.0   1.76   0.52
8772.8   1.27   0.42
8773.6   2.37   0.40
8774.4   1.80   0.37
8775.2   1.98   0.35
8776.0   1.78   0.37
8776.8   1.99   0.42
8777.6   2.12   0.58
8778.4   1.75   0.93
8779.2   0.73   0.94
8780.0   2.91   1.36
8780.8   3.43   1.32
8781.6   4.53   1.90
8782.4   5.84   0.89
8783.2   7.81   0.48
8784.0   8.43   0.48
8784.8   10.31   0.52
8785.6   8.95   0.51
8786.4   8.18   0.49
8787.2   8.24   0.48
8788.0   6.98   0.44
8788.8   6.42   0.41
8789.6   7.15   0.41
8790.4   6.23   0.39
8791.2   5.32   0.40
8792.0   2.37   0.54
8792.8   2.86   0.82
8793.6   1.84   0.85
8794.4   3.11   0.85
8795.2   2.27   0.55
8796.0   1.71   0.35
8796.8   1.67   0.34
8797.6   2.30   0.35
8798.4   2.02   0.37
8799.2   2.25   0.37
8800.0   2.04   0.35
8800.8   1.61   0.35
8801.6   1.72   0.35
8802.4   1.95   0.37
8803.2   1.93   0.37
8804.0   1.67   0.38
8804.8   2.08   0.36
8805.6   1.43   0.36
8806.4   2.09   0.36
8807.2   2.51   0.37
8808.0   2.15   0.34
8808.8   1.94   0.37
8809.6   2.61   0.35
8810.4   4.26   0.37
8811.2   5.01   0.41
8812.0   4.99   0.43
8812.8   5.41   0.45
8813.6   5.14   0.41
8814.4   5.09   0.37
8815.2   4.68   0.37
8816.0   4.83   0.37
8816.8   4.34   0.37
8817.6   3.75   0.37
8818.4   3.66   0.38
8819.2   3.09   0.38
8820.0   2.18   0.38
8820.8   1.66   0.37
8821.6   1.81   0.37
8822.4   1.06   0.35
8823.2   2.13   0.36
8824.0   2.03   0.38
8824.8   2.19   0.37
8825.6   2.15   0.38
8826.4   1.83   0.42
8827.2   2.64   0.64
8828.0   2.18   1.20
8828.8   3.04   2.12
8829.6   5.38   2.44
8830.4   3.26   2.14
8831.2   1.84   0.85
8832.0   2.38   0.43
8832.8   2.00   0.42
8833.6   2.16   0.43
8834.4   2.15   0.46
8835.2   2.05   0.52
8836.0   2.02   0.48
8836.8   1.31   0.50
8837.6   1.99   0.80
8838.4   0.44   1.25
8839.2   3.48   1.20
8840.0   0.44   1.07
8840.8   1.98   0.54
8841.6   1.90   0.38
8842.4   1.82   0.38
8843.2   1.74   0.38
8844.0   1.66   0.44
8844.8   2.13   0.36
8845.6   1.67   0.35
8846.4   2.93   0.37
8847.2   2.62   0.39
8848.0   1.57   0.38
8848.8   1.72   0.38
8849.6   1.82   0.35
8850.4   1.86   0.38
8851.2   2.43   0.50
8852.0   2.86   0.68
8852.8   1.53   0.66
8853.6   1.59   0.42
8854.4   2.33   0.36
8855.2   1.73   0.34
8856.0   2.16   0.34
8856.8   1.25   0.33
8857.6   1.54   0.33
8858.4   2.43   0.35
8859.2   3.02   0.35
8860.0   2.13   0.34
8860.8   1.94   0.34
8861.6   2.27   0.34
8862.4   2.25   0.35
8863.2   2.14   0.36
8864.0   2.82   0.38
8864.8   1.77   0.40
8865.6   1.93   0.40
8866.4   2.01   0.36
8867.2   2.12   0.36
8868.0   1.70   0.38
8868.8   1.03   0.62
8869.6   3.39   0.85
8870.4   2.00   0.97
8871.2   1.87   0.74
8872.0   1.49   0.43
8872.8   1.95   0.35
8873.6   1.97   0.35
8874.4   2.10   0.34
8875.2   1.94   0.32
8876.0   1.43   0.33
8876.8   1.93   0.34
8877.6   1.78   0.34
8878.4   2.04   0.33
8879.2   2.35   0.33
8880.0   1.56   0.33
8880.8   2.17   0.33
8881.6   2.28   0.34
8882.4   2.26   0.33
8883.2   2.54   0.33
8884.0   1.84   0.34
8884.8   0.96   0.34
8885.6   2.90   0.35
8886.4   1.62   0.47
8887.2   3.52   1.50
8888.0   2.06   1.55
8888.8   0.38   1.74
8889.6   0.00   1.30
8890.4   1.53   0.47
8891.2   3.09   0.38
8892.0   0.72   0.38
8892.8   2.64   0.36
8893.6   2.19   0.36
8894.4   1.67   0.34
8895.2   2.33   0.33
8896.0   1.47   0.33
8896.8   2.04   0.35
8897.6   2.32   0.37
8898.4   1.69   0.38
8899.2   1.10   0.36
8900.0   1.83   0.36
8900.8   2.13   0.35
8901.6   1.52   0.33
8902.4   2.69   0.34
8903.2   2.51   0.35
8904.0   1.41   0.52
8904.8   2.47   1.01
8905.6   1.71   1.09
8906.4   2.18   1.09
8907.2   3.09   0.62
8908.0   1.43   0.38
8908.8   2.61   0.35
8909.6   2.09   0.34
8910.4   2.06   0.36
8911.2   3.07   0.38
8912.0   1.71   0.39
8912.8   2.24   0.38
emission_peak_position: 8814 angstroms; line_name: [N II]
